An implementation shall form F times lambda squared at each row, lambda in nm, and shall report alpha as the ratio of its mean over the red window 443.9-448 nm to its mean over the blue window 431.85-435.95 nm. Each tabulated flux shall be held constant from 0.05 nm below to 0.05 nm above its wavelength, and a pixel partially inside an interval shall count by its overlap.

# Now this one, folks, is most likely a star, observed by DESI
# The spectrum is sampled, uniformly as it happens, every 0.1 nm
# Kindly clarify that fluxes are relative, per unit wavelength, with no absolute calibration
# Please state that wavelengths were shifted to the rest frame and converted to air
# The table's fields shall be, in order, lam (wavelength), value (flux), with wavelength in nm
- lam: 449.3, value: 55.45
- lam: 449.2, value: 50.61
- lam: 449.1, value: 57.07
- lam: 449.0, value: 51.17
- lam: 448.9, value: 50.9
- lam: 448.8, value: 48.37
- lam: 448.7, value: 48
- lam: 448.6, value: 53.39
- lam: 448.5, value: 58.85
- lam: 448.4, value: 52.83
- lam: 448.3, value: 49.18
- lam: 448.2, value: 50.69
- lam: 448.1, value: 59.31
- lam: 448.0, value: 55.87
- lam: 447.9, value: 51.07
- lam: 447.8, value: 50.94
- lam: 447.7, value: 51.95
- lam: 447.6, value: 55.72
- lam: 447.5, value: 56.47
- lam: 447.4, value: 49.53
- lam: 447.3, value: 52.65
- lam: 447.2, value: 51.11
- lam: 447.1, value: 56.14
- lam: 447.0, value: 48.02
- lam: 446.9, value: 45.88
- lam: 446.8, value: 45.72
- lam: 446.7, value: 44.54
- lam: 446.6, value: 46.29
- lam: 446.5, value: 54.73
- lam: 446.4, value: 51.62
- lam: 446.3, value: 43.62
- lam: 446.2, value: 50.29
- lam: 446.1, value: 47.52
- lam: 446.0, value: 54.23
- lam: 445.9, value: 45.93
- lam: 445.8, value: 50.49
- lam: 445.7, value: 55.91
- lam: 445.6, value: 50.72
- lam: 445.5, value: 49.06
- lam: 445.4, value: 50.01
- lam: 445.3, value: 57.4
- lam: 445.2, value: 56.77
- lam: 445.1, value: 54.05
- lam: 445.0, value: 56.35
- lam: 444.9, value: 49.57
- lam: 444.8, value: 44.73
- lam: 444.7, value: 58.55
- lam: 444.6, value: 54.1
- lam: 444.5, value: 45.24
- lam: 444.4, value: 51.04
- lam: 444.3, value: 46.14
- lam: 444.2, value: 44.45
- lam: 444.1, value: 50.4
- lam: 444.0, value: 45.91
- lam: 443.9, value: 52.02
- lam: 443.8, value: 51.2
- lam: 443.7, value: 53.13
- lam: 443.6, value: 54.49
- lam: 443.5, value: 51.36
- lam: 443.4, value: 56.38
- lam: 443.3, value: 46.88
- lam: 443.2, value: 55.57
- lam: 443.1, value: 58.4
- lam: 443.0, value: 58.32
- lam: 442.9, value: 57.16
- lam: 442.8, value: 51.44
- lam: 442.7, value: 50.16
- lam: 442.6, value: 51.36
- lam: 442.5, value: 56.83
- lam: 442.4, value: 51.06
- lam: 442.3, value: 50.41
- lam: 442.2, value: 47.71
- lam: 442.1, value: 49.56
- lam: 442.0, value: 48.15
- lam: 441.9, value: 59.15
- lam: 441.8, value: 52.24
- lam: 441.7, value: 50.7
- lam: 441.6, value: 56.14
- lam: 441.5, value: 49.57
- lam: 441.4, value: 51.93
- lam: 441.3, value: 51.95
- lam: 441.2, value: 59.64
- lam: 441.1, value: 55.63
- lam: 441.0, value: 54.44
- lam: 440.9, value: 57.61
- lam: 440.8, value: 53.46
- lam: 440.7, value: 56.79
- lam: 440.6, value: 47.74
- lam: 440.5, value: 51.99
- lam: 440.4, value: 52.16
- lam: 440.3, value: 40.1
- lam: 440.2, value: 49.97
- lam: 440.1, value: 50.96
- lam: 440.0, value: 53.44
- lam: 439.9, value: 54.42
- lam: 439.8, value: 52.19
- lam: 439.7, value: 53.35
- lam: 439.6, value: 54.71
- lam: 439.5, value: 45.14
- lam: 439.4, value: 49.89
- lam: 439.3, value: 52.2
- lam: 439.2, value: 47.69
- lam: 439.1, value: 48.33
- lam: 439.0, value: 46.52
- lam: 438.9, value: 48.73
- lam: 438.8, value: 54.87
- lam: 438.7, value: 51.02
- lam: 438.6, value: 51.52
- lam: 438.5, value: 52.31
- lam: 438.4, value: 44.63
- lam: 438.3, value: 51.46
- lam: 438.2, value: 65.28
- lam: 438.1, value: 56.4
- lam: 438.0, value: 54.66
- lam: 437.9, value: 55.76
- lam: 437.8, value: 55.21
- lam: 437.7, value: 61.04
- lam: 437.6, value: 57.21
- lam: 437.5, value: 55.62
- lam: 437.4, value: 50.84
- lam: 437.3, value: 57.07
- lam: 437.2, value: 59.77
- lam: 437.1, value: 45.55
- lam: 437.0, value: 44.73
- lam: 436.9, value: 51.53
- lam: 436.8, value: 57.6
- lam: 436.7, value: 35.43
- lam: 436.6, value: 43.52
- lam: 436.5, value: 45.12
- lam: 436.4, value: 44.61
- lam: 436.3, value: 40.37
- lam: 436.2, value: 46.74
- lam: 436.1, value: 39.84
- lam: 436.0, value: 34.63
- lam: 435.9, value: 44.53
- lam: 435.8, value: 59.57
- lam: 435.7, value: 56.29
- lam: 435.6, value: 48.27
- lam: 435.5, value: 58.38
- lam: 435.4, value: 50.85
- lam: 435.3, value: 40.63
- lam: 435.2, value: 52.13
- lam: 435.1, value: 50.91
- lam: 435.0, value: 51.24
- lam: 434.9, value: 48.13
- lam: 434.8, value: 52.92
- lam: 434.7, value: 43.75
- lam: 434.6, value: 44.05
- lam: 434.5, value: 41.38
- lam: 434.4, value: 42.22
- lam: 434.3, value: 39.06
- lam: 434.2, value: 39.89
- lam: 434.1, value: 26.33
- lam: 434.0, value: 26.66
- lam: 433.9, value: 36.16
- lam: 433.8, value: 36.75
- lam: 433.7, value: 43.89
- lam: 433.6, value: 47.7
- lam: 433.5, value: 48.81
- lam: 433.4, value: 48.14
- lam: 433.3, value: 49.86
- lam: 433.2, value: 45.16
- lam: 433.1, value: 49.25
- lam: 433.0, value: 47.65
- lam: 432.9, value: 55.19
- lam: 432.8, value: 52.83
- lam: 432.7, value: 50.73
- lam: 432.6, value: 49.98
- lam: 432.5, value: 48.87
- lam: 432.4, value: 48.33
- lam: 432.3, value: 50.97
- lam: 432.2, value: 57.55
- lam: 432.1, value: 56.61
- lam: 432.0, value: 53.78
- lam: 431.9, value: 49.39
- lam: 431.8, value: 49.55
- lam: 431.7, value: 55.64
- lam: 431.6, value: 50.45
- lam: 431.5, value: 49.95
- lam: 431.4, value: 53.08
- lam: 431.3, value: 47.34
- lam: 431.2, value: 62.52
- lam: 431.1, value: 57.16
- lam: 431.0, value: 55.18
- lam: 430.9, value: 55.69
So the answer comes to 1.1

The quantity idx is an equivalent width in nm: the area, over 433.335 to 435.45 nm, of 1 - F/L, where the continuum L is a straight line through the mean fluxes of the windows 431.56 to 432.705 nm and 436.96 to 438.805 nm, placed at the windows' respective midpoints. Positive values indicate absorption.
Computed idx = 0.37 nm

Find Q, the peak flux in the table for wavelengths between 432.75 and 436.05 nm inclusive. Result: 59.57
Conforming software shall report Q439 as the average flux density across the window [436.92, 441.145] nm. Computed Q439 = 52.4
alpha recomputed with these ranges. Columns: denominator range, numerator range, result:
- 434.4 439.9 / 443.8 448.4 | 1.06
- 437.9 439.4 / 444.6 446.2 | 1.03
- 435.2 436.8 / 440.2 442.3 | 1.15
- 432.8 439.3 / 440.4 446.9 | 1.11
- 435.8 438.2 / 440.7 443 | 1.09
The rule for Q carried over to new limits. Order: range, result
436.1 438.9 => 65.28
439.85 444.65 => 59.64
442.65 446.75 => 58.55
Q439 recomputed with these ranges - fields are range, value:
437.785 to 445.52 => 52.1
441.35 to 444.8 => 51.9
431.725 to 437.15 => 46.8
